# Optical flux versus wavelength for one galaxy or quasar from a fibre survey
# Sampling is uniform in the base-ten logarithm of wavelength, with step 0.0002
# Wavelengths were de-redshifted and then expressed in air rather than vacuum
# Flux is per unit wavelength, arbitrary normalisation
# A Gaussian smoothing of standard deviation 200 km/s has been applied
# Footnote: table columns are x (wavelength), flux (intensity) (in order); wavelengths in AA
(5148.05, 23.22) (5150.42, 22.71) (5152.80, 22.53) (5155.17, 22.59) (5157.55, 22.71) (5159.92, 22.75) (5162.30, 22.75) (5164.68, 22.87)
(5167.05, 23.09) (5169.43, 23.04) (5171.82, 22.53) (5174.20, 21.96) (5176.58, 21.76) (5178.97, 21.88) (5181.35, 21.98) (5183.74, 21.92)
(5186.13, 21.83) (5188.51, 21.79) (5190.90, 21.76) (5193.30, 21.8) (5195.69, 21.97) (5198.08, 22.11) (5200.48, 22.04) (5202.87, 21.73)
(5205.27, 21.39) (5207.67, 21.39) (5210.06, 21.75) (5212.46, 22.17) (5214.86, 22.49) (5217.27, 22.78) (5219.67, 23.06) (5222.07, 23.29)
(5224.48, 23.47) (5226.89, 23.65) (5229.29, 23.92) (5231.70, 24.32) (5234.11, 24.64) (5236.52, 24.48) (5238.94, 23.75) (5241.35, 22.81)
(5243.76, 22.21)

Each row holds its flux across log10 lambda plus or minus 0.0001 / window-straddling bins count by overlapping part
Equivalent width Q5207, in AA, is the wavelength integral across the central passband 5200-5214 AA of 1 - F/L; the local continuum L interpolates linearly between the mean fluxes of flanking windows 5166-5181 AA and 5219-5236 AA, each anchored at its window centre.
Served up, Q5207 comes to 0.9 AA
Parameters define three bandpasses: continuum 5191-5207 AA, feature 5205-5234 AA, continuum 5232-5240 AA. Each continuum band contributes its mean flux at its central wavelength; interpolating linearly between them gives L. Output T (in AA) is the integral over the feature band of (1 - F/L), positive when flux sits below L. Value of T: 0.3 AA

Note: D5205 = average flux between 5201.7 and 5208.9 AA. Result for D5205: 21.5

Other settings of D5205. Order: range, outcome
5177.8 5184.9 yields 21.9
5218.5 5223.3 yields 23.2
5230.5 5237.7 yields 24.5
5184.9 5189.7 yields 21.8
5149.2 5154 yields 22.6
